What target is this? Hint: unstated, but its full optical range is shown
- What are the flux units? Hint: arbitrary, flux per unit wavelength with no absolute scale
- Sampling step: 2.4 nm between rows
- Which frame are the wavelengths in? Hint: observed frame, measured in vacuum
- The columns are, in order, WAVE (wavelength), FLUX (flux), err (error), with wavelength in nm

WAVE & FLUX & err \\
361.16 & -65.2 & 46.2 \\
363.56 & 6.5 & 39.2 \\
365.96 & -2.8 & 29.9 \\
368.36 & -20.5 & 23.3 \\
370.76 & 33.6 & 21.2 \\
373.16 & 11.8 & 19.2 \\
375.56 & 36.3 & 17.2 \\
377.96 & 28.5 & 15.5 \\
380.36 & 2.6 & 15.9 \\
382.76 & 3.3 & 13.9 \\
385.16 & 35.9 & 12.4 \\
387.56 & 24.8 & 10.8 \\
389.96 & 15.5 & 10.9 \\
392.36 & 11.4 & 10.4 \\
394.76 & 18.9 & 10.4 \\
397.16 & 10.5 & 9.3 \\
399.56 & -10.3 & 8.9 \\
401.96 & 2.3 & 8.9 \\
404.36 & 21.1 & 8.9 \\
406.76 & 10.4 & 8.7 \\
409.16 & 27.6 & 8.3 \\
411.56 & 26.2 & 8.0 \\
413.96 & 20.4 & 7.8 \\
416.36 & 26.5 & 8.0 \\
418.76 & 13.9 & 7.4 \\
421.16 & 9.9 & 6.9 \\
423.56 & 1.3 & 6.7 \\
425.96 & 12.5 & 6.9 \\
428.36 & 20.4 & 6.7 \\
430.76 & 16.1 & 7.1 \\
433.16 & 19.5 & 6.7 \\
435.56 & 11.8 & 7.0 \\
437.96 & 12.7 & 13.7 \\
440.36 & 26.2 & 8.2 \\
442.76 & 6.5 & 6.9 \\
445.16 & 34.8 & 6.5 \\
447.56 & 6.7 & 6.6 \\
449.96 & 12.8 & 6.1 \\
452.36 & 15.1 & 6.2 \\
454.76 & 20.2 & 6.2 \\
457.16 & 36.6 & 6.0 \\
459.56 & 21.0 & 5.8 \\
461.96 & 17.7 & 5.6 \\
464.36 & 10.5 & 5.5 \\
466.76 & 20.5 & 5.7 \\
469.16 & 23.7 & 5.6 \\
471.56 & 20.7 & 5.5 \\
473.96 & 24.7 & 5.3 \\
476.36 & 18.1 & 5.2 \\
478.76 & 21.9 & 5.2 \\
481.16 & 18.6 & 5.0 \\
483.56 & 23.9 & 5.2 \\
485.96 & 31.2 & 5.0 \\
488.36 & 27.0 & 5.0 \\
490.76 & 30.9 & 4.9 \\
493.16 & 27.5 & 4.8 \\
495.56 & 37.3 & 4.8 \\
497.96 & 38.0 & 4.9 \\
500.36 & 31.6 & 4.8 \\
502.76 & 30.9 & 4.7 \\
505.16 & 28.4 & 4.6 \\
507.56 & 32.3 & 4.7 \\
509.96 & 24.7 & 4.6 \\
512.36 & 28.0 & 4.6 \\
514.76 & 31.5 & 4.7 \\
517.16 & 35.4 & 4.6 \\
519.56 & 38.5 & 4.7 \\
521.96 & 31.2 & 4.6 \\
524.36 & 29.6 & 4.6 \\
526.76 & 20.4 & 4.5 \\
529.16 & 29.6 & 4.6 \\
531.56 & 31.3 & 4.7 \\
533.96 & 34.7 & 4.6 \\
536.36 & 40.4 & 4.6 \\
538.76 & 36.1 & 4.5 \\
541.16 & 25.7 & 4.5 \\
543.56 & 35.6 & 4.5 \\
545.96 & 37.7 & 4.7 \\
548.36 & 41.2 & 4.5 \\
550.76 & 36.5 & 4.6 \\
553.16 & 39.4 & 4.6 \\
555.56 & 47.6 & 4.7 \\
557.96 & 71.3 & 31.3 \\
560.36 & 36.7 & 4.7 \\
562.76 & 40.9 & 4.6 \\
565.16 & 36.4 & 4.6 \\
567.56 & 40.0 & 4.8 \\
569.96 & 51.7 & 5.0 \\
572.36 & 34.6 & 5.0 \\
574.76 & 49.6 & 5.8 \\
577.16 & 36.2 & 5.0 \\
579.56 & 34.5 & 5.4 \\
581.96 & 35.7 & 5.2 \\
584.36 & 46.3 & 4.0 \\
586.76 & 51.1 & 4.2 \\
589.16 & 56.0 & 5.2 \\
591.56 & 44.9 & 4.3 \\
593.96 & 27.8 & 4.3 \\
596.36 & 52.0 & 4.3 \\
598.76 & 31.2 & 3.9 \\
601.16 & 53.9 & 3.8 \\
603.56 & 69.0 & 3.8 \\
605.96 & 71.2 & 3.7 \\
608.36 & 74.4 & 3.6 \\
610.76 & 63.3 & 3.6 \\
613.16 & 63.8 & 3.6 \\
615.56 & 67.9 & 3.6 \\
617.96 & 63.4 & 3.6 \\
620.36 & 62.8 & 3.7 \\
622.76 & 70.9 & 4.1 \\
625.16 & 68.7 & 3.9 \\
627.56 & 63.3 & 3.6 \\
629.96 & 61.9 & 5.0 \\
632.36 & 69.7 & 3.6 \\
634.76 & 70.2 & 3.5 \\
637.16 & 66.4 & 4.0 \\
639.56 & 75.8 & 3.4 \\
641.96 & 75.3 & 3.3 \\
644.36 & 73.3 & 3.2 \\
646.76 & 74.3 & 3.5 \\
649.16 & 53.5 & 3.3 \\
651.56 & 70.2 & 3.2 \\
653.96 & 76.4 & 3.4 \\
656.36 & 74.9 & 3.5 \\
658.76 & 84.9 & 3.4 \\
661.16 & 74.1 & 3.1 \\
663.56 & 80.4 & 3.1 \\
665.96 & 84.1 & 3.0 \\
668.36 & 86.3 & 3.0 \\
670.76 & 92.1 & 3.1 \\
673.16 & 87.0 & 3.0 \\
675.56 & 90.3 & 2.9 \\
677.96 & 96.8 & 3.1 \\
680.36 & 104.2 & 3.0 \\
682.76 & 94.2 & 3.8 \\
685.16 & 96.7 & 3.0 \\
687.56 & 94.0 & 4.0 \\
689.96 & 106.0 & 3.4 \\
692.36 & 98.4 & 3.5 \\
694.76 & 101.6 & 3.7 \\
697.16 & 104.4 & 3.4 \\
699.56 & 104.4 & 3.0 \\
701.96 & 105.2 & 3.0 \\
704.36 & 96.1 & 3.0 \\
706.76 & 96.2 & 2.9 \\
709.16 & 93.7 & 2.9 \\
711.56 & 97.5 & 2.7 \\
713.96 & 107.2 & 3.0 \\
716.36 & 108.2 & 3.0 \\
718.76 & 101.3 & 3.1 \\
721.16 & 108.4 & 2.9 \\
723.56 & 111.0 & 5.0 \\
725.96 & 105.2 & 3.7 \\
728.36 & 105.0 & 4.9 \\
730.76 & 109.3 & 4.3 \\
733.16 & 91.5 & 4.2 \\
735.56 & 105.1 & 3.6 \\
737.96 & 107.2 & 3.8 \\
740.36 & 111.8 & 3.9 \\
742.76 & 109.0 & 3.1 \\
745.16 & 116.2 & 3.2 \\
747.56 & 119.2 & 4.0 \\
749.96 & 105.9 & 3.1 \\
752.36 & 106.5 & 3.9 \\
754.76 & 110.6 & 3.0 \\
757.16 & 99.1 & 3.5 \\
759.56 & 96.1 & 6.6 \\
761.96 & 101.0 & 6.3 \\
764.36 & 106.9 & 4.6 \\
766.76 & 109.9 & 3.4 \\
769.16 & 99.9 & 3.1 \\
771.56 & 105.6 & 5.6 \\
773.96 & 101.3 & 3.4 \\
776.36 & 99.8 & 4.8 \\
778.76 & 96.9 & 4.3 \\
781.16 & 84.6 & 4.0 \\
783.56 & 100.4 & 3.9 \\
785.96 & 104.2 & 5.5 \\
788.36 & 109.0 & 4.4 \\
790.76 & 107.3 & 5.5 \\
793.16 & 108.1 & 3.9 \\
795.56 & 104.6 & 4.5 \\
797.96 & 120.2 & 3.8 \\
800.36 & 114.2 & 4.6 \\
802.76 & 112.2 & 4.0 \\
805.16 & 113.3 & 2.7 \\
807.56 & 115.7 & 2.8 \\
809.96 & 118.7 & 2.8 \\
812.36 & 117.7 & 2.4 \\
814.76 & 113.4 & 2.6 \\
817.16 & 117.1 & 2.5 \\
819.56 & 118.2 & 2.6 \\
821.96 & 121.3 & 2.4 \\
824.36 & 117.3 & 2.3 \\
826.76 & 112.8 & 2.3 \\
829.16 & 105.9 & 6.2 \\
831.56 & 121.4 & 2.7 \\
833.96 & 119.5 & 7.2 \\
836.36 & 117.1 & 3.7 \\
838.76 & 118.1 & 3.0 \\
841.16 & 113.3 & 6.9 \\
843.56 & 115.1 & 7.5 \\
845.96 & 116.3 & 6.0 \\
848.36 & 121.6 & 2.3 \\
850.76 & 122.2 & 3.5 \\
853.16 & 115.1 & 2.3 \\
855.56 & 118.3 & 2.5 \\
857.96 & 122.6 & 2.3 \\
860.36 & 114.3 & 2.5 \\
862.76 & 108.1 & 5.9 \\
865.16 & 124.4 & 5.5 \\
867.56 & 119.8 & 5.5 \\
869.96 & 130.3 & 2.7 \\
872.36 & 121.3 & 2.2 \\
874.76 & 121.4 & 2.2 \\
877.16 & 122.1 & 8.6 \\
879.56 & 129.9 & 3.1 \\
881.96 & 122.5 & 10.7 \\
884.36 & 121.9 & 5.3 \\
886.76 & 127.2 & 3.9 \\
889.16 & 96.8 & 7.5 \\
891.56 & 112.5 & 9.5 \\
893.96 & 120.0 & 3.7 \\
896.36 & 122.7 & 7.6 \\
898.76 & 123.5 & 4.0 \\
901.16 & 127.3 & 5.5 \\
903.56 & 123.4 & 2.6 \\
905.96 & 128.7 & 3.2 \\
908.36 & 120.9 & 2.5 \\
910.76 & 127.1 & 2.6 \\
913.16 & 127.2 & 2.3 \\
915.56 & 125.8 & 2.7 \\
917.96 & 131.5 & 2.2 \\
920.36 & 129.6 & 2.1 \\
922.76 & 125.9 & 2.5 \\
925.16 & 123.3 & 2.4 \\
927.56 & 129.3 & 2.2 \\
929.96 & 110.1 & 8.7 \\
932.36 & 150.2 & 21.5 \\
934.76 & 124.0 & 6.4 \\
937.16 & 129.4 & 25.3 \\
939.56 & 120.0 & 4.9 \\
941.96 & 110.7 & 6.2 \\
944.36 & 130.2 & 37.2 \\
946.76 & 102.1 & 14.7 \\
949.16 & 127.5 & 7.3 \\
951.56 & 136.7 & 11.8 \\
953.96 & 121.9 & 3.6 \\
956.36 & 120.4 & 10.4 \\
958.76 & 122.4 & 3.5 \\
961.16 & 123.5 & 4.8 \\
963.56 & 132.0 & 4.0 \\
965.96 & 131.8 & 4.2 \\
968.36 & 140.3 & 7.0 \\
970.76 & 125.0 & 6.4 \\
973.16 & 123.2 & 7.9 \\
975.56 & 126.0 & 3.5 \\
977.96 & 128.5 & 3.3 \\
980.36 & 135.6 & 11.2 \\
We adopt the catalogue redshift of 0.509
